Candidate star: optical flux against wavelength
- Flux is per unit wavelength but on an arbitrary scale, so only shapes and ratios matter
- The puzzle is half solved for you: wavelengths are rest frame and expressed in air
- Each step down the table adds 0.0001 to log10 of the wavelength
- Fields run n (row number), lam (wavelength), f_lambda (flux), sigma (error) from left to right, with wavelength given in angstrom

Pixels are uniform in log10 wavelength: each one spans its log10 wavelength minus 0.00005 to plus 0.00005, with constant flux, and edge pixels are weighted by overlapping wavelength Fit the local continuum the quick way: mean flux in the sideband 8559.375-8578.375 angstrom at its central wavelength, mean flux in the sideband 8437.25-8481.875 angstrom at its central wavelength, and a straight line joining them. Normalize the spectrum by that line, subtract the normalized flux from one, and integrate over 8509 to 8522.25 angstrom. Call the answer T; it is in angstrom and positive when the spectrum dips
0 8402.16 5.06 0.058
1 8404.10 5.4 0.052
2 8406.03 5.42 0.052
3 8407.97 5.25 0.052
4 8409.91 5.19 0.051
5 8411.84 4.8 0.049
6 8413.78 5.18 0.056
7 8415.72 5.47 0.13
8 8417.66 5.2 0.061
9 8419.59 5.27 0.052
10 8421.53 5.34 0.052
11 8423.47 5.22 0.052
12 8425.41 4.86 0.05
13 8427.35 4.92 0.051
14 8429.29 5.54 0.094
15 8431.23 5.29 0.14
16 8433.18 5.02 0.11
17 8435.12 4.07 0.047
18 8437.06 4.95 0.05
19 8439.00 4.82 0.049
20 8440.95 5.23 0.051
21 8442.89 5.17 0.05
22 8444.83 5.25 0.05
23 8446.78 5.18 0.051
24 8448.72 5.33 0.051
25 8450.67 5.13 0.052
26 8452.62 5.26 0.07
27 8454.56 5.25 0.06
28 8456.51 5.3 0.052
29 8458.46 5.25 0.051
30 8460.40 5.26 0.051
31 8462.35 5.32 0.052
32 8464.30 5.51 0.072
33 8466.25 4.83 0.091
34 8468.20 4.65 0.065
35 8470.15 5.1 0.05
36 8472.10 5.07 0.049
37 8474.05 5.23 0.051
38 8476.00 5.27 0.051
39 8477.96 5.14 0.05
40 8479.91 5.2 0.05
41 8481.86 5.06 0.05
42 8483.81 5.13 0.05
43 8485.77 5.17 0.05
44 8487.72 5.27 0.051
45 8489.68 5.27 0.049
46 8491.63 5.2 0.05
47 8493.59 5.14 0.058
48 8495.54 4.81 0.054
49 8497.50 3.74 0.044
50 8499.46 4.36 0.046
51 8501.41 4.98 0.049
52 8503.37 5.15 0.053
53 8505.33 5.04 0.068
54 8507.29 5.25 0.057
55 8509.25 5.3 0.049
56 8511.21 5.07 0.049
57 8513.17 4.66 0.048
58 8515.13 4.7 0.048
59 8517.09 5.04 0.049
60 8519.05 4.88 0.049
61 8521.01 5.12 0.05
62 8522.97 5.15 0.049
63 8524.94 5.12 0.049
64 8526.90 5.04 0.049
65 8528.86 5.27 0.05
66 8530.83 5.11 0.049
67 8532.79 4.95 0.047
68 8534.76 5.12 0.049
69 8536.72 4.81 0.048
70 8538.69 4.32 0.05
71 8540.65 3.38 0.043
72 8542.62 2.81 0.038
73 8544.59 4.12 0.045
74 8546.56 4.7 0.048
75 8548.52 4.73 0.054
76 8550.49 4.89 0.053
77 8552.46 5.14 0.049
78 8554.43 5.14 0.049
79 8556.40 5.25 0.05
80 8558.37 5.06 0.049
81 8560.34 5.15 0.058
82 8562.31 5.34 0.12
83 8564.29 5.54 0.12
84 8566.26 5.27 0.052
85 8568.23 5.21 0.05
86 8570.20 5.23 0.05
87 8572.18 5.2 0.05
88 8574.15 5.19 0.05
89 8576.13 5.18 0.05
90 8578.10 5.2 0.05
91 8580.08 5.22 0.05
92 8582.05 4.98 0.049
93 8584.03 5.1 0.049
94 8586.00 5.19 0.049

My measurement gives 0.65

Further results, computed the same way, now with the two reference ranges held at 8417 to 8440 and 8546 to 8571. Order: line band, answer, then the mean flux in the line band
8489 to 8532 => 1.1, 4.97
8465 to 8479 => 0.1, 5.05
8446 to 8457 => -0.4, 5.24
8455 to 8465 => -0.5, 5.32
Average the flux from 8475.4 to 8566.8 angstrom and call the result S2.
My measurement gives 4.92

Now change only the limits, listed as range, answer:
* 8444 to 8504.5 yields 5.09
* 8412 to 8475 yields 5.14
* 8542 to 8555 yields 4.53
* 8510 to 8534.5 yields 5.02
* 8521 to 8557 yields 4.73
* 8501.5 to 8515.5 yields 5.03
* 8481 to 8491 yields 5.18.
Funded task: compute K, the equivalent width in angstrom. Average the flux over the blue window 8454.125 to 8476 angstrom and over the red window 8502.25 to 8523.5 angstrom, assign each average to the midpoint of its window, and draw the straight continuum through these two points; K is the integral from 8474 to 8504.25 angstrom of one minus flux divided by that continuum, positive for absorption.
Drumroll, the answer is 0.6 angstrom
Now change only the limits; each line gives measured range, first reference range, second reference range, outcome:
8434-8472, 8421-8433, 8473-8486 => 0.6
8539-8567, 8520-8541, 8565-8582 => 1.8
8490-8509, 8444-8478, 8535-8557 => -0.1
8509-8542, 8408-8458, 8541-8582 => 1.0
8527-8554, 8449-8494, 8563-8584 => 3.2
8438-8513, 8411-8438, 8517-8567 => -1.6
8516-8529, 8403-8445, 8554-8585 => 0.3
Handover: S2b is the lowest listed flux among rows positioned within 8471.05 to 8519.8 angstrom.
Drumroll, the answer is 3.74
